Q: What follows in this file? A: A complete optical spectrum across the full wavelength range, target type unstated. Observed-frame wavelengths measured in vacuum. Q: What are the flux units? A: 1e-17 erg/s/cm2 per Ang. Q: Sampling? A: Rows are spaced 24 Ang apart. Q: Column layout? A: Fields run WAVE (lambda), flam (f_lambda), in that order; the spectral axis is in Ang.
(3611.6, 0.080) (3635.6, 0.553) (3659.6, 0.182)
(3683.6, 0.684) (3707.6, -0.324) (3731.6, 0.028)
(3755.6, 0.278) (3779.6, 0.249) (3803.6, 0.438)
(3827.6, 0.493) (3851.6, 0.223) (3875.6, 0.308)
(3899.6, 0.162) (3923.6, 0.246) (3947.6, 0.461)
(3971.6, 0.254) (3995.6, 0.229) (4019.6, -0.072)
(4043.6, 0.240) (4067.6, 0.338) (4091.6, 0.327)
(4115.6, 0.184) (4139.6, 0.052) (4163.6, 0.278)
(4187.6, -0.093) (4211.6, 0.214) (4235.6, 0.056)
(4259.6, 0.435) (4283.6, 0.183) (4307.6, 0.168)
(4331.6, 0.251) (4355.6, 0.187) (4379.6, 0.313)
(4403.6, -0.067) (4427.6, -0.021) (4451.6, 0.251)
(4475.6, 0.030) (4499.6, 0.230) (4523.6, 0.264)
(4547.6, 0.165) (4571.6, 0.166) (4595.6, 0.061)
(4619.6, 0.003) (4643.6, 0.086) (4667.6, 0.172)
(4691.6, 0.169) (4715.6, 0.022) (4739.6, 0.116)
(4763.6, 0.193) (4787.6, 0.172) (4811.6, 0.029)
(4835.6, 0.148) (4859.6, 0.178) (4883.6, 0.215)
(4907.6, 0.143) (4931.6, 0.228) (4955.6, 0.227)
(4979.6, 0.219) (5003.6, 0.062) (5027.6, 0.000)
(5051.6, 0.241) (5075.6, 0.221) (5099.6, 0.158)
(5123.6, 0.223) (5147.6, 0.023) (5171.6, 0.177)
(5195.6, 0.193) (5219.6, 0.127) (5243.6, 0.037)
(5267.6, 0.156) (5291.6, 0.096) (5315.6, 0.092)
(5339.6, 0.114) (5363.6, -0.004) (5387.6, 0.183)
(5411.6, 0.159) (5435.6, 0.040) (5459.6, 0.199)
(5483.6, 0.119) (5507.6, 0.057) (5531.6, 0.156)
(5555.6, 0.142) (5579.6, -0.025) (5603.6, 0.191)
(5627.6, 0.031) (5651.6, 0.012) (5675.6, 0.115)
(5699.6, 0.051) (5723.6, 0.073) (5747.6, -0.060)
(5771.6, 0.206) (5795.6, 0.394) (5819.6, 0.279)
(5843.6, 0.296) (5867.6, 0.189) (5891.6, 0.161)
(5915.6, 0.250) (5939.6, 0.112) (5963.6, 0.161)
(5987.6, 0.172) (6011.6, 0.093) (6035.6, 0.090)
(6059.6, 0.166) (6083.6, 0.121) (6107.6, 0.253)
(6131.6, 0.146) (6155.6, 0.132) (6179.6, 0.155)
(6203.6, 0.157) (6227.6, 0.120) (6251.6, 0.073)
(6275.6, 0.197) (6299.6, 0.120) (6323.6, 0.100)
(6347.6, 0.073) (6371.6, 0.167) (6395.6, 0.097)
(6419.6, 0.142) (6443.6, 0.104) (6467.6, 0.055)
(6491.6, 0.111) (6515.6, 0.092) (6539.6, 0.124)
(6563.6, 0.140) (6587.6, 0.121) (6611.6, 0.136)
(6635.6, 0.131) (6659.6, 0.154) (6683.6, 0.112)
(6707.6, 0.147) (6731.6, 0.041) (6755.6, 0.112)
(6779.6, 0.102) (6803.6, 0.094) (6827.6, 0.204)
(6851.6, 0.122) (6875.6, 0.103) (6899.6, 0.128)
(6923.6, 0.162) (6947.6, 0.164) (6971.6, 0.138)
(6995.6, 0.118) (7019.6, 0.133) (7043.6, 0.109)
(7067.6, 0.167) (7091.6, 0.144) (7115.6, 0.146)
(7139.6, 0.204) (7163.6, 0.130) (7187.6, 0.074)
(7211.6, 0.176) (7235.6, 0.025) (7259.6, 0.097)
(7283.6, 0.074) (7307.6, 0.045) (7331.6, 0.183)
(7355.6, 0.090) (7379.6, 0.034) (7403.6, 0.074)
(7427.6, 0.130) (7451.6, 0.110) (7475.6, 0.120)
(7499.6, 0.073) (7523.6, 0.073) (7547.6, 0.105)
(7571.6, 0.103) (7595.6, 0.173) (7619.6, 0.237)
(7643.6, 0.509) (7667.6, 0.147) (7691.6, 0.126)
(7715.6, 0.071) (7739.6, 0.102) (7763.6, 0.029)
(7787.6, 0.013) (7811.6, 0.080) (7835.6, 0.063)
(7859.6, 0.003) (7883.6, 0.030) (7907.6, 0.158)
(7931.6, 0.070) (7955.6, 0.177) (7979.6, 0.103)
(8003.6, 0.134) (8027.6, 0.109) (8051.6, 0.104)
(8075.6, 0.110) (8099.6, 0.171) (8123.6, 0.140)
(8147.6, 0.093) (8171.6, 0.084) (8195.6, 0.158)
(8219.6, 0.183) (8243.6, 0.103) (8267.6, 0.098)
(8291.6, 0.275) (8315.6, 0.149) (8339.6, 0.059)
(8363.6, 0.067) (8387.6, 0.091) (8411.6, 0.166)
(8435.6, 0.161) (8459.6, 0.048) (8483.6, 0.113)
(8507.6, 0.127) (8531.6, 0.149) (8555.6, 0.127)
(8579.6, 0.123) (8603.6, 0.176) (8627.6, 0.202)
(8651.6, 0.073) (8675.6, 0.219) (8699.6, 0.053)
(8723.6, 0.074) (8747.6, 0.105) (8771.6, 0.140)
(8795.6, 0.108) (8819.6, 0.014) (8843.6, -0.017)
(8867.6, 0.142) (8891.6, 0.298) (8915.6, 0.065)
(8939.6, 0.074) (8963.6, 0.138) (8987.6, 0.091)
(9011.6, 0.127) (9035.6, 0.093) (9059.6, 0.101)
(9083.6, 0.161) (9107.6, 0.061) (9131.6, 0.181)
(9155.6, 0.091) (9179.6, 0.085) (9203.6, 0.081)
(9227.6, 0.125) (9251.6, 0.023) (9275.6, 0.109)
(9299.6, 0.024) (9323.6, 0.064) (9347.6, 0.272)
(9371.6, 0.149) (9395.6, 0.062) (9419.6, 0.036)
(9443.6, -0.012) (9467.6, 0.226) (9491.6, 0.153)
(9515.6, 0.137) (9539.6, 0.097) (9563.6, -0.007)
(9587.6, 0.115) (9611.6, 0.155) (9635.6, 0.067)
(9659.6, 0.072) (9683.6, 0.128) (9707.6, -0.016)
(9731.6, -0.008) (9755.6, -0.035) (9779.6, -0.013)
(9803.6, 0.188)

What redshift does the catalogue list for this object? 1.05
